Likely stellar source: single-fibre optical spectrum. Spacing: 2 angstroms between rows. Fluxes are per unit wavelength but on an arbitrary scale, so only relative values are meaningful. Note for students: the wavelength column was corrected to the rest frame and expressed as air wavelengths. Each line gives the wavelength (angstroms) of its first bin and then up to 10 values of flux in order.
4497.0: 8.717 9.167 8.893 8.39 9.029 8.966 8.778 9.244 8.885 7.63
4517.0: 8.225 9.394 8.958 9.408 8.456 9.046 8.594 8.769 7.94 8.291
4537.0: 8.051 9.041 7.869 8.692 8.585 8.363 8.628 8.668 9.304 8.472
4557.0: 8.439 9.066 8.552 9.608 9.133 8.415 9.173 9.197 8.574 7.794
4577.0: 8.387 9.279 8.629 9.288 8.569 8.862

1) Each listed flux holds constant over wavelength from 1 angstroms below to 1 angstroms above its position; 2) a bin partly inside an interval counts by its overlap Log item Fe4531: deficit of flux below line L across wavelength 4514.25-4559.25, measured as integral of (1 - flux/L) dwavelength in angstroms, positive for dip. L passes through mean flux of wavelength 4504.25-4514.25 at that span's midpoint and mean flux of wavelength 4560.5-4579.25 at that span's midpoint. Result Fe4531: 1.4 angstroms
